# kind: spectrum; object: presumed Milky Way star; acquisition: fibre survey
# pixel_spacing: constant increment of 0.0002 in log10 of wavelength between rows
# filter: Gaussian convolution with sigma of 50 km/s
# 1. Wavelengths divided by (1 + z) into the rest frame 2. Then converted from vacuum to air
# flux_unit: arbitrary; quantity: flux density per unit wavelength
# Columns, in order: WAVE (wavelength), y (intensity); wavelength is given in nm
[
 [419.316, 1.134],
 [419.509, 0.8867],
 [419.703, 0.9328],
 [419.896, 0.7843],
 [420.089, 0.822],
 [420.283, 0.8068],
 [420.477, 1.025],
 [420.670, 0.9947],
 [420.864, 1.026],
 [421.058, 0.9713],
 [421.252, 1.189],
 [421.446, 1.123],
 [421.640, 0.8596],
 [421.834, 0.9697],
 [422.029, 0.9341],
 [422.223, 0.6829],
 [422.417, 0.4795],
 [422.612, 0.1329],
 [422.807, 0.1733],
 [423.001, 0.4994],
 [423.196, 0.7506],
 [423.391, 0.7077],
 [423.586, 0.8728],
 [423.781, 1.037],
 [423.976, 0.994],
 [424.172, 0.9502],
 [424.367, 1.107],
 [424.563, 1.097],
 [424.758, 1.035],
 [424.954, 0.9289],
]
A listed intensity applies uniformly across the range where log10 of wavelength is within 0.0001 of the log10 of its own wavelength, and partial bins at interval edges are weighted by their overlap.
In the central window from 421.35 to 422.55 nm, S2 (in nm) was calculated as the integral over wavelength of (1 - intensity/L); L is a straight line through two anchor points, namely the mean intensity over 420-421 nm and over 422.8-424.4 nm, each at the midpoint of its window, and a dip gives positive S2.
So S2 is 0.08 nm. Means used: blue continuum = 0.937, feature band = 0.82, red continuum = 0.81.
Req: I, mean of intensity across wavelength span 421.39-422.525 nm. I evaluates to 0.825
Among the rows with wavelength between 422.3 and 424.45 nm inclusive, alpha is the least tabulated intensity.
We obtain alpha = 0.1329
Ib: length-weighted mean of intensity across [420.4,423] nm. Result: 0.799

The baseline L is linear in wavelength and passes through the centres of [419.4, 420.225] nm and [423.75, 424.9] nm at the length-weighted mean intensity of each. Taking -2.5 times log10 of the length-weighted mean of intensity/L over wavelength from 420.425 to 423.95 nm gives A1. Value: 0.174 mag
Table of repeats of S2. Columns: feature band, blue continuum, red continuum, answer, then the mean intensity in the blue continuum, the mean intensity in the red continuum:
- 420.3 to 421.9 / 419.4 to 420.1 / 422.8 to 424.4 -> -0.310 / 0.866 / 0.81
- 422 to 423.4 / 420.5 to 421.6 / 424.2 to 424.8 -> 0.718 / 1.05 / 1.07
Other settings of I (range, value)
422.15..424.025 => 0.623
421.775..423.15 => 0.549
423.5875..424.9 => 1.02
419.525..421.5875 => 0.962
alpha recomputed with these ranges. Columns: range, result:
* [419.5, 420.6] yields 0.7843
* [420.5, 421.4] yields 0.9713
